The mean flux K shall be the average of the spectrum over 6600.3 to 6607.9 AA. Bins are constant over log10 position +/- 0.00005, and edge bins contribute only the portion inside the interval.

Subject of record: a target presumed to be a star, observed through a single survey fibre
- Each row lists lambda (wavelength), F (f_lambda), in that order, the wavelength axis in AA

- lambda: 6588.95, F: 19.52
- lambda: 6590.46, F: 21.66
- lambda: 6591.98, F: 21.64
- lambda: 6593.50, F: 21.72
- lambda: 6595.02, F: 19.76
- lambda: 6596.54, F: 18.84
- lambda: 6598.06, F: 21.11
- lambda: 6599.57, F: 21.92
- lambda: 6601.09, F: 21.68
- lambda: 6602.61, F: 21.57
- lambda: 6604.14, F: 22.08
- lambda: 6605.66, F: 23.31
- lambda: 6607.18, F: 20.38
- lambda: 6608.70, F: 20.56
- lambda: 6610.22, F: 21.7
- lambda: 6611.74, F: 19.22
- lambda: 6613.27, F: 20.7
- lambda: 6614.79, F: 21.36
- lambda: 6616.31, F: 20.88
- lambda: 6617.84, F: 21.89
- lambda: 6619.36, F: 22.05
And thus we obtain 21.8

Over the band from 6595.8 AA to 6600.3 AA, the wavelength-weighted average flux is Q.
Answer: 20.7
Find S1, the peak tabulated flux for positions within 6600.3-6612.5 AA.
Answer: 23.31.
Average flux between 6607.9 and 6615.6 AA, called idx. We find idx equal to 20.7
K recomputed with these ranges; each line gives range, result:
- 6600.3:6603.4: 21.6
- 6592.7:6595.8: 20.7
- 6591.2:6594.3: 21.6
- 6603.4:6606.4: 22.7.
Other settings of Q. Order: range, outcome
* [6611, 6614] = 19.9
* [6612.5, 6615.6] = 21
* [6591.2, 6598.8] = 20.6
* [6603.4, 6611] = 21.6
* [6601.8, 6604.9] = 21.8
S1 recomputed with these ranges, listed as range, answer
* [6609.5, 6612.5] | 21.7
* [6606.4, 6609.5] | 20.56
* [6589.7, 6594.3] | 21.72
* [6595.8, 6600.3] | 21.92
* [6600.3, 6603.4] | 21.68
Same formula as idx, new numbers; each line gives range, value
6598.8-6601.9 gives 21.9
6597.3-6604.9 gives 21.7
